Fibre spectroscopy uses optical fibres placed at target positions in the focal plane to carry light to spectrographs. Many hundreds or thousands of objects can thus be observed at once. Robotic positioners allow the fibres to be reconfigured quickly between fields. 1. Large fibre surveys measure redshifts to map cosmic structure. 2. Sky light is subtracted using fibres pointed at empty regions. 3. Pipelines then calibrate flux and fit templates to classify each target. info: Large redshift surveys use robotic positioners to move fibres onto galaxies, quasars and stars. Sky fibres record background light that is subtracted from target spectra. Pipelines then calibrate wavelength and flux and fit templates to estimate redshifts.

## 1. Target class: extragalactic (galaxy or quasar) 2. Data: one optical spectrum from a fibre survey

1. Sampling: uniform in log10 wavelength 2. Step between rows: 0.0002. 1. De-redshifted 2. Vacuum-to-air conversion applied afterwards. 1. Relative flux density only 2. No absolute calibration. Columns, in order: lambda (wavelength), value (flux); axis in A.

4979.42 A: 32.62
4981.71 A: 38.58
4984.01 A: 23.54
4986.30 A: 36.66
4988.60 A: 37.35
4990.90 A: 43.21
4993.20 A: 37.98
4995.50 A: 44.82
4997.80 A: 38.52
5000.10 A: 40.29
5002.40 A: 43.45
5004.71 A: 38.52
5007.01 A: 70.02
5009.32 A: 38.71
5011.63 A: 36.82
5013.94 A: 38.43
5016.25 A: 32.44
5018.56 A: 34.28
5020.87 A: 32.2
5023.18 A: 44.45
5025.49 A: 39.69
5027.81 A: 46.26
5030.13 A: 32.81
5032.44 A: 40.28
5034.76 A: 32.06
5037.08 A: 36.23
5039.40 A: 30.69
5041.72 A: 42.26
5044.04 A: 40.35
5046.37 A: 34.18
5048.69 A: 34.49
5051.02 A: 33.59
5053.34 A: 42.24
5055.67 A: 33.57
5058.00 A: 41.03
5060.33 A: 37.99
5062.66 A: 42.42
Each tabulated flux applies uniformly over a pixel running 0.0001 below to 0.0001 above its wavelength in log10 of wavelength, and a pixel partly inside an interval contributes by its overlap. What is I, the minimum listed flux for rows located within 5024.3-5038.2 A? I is 32.06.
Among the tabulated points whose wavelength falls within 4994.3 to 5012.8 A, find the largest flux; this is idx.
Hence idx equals 70.02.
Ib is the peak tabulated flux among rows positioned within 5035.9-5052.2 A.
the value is 42.26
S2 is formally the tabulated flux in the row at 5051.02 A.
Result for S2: 33.59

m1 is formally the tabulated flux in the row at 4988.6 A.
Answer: 37.35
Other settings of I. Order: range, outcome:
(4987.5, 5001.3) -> 37.35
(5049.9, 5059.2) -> 33.57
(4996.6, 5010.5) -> 38.52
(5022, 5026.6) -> 39.69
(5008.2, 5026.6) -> 32.2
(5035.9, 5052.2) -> 30.69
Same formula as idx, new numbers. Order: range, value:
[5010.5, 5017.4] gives 38.43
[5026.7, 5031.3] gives 46.26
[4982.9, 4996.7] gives 44.82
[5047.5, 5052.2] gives 34.49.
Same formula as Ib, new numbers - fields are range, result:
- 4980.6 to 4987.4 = 38.58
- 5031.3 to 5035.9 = 40.28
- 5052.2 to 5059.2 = 42.24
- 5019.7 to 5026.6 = 44.45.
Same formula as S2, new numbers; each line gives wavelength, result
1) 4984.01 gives 23.54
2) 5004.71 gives 38.52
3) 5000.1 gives 40.29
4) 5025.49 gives 39.69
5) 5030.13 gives 32.81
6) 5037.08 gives 36.23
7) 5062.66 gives 42.42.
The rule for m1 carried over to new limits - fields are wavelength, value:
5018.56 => 34.28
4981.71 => 38.58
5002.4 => 43.45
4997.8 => 38.52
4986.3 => 36.66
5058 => 41.03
